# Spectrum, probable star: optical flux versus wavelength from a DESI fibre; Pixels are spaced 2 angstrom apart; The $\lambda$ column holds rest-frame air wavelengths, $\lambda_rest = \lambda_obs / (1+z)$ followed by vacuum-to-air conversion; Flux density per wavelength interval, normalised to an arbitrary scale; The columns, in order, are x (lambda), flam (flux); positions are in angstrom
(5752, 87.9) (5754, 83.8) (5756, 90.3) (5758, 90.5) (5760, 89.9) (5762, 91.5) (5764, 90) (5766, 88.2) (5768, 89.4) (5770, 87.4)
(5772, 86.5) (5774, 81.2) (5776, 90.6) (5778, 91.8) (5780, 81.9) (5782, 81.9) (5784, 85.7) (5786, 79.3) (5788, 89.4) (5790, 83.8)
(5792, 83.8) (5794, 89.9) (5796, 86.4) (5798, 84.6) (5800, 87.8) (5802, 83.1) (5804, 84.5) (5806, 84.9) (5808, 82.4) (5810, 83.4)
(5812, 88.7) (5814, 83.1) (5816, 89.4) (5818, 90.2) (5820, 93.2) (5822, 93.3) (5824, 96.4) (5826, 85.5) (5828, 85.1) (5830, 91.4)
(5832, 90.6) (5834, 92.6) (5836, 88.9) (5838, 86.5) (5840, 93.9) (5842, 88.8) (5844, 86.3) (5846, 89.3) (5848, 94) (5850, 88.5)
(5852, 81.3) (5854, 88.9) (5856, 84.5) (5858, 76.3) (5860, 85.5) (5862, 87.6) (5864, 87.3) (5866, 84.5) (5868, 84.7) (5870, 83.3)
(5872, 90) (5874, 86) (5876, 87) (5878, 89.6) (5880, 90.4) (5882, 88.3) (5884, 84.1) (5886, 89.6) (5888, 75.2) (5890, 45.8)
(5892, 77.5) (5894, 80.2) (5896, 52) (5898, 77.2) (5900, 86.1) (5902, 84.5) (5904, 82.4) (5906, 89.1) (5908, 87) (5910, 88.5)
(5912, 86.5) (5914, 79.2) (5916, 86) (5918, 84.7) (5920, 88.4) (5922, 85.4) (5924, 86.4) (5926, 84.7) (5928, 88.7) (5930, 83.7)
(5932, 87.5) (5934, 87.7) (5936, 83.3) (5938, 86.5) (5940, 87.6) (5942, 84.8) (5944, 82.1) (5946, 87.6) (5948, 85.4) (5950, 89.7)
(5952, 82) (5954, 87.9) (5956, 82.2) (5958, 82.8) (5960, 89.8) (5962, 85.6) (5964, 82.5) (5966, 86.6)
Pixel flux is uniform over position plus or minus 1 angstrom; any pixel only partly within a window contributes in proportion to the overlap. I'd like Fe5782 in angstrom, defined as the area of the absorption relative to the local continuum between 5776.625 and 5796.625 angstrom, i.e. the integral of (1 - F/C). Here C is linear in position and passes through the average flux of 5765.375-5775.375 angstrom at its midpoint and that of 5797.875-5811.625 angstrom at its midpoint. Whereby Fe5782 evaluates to 0.0 angstrom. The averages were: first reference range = 86.6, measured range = 85.5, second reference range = 84.6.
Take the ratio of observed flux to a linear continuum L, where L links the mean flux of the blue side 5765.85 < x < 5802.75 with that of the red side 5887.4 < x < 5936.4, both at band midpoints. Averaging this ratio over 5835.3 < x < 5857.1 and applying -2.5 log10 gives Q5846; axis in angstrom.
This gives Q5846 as -0.06 mag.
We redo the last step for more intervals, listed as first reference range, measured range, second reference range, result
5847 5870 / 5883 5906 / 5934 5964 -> 0.12 mag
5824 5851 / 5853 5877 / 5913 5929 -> 0.03 mag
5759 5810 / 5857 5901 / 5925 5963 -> 0.06 mag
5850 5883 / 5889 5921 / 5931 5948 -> 0.08 mag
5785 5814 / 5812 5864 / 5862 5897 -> -0.07 mag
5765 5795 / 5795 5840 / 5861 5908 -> -0.04 mag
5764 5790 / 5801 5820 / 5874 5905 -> -0.02 mag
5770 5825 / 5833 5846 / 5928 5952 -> -0.04 mag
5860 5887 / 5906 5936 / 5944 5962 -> 0.00 mag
